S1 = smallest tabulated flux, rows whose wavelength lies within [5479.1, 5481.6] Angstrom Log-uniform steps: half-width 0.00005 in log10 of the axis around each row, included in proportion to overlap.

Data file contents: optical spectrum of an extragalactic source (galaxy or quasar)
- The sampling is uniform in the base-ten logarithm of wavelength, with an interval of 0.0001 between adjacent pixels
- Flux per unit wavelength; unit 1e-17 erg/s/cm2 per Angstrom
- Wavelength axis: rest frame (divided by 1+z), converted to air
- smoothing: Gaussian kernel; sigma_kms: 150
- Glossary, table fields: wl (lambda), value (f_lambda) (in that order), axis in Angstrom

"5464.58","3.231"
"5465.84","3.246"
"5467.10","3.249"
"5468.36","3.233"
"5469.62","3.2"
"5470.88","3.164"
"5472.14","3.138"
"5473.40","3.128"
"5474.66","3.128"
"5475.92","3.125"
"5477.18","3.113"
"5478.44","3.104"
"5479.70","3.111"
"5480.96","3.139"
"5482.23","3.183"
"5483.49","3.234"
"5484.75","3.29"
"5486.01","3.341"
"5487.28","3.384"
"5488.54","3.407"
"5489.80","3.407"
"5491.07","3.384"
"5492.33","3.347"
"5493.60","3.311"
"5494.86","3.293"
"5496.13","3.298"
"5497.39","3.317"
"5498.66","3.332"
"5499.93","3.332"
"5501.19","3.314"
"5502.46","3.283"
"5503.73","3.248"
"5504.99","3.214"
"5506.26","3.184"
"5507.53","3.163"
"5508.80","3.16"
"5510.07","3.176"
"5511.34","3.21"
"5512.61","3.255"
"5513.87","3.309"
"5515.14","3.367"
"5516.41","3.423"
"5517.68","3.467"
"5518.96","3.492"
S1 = 3.111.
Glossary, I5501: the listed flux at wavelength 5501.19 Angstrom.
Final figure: 3.314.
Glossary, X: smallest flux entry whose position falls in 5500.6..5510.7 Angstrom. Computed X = 3.16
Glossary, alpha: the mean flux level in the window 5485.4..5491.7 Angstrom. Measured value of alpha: 3.38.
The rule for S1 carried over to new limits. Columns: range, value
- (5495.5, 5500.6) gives 3.298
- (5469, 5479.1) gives 3.104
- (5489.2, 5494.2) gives 3.311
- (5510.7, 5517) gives 3.21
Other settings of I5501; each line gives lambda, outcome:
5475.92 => 3.125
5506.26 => 3.184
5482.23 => 3.183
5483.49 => 3.234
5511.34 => 3.21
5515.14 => 3.367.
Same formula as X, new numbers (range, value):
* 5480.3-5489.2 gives 3.139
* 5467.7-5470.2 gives 3.2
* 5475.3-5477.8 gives 3.113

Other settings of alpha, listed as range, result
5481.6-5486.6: 3.27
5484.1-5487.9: 3.34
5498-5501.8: 3.32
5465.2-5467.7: 3.24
